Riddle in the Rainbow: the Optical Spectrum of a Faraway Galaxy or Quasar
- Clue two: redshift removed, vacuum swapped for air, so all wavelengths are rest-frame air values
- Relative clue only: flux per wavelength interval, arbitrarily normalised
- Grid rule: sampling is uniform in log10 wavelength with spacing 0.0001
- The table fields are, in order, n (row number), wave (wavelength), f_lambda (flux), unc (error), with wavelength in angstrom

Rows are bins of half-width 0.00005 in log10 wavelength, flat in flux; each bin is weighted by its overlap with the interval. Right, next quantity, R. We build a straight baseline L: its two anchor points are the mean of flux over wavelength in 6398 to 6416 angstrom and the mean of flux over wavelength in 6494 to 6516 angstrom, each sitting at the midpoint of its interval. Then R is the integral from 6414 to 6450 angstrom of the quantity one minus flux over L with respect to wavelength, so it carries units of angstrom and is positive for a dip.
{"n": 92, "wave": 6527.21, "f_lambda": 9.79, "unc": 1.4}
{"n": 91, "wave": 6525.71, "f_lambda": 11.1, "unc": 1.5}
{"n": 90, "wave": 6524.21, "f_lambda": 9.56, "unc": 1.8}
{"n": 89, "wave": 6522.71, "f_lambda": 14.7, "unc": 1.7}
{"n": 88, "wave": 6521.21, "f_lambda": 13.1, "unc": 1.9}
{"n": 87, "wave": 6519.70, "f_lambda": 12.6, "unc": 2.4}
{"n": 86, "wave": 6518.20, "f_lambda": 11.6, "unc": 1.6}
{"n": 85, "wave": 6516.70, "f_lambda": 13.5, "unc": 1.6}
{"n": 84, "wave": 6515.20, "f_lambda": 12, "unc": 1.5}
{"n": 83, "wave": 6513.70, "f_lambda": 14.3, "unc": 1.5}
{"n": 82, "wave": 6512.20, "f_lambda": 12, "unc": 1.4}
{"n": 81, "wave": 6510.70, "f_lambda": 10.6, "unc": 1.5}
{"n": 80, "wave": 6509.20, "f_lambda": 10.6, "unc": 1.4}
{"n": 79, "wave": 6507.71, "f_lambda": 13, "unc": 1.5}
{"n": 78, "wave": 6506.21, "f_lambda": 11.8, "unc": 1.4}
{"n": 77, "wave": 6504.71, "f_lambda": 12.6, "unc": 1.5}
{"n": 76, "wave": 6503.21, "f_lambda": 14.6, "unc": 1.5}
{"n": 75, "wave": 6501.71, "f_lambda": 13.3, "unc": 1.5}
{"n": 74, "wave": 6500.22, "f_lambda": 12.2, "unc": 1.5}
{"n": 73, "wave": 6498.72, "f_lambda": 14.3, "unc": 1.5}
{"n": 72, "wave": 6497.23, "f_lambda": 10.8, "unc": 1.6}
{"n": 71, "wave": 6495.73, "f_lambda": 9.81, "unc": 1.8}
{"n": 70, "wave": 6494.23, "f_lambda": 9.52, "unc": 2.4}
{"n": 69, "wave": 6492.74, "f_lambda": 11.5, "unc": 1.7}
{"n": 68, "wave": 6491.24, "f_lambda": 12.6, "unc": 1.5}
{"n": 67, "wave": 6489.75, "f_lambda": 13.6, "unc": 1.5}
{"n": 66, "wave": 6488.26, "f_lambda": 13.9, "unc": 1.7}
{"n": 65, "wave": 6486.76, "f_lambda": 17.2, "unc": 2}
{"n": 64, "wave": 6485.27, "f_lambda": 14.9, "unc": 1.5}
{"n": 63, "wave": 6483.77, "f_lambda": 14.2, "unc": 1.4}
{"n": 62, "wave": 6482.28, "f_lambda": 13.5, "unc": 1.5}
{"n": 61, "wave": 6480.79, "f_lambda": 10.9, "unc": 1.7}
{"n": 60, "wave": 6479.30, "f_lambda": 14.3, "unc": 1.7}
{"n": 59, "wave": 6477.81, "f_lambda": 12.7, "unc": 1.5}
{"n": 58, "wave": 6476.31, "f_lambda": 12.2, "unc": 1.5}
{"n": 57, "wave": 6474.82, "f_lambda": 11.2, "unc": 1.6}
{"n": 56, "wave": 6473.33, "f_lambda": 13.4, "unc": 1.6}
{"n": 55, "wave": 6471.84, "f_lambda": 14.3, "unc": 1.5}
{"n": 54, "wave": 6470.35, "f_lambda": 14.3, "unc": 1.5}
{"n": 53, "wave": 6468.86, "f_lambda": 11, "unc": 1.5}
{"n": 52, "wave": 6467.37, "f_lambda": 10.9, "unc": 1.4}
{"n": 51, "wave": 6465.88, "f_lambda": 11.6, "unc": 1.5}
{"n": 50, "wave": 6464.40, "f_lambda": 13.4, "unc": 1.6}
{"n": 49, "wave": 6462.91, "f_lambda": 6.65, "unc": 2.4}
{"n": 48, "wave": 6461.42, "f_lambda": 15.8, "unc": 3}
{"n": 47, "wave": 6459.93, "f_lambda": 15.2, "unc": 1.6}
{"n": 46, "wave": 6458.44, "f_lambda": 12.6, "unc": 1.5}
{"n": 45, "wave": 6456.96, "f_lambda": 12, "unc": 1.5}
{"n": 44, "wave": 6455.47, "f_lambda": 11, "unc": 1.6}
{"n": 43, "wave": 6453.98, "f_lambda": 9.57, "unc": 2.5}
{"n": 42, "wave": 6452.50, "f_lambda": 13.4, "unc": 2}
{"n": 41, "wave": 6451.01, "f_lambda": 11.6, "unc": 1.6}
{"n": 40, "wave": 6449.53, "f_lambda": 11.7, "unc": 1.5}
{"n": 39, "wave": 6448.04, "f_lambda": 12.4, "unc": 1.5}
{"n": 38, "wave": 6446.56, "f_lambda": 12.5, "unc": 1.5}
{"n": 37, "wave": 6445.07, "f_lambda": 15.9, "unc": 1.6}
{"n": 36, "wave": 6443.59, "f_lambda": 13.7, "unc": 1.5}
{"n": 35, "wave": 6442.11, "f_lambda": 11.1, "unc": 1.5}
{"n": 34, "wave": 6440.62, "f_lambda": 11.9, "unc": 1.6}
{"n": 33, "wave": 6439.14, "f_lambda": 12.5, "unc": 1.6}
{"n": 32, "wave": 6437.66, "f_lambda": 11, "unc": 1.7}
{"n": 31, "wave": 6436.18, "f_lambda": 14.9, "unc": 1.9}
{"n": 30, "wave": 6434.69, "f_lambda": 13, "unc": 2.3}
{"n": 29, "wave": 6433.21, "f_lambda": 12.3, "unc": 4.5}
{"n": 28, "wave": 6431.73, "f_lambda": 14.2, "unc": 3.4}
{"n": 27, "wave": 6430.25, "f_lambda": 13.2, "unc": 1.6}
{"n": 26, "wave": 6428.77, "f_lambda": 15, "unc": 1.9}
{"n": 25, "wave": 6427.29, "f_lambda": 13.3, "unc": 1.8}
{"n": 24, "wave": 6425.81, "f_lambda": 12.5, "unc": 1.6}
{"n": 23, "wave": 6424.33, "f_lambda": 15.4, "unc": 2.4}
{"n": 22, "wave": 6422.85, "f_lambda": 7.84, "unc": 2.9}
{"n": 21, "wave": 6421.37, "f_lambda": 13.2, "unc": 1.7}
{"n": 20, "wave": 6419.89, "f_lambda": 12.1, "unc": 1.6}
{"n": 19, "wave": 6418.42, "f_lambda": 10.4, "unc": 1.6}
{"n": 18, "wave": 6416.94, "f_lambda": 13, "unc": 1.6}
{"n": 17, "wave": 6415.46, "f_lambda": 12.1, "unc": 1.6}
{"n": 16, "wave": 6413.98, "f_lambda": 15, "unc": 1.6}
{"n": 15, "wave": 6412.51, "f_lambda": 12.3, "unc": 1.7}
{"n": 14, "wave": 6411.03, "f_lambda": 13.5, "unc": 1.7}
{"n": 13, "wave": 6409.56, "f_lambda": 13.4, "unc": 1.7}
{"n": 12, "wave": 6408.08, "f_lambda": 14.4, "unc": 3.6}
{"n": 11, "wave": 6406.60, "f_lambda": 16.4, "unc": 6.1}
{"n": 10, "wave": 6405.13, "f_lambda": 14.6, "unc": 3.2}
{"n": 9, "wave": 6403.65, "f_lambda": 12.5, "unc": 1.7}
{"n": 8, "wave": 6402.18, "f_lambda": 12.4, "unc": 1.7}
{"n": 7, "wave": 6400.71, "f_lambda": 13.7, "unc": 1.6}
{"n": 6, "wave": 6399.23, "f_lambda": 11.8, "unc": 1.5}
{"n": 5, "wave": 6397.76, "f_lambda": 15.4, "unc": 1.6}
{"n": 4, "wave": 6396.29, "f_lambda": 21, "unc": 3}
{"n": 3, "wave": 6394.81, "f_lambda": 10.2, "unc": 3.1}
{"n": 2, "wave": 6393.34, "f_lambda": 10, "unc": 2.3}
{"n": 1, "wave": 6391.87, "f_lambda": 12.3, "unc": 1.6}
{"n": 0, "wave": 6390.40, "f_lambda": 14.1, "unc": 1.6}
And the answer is 1.2 angstrom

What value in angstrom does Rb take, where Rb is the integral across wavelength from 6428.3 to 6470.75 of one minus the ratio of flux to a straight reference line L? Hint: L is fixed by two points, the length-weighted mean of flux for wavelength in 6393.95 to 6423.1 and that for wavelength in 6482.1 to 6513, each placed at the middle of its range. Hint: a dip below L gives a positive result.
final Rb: 1.6 angstrom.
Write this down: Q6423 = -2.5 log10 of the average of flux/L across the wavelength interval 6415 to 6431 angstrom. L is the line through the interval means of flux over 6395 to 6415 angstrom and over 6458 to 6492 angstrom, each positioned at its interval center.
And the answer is 0.110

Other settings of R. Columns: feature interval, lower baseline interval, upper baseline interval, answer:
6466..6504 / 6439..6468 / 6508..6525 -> -1.7 angstrom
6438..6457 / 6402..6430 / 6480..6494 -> 1.5 angstrom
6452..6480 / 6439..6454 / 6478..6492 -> 1.7 angstrom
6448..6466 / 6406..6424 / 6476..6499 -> 1.1 angstrom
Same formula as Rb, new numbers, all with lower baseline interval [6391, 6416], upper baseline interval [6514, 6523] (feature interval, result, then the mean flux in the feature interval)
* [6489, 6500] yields 1.1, 11.8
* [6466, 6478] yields 0.7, 12.4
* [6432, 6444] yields 0.7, 12.6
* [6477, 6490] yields -0.8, 13.9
